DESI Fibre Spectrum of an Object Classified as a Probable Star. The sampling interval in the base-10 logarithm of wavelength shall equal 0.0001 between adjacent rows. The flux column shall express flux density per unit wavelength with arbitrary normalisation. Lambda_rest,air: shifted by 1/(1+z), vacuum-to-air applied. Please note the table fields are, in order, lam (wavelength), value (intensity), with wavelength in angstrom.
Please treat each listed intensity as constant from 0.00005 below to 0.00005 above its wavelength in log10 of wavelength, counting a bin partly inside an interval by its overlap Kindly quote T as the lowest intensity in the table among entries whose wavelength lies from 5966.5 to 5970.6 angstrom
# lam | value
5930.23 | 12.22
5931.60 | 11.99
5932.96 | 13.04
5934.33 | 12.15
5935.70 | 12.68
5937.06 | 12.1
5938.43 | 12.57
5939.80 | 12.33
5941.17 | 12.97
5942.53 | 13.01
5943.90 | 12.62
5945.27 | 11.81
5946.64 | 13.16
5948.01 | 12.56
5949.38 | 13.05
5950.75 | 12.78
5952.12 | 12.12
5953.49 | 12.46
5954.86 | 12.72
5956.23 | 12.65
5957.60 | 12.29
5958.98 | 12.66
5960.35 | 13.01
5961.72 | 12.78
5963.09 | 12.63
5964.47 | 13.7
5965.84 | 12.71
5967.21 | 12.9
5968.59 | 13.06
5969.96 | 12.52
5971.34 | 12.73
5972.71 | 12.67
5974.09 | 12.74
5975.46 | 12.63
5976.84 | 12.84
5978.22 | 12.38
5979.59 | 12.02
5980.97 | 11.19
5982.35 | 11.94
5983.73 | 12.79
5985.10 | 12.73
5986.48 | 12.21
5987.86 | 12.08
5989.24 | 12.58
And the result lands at 12.52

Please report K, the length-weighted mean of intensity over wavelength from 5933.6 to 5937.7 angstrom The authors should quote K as 12.3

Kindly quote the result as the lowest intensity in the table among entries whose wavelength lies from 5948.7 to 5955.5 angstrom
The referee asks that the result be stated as 12.12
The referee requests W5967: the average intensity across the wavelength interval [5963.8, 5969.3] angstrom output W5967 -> 13.1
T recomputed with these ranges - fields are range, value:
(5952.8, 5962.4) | 12.29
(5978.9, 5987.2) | 11.19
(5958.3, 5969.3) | 12.63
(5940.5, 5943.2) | 12.97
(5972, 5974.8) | 12.67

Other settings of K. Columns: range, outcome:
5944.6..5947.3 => 12.5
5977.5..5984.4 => 12.1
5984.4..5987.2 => 12.5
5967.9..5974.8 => 12.7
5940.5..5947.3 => 12.7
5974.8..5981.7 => 12.2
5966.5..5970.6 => 12.8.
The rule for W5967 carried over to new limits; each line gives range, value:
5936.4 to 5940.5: 12.3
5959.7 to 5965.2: 13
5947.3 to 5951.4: 12.8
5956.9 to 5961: 12.6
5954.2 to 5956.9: 12.7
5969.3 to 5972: 12.6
